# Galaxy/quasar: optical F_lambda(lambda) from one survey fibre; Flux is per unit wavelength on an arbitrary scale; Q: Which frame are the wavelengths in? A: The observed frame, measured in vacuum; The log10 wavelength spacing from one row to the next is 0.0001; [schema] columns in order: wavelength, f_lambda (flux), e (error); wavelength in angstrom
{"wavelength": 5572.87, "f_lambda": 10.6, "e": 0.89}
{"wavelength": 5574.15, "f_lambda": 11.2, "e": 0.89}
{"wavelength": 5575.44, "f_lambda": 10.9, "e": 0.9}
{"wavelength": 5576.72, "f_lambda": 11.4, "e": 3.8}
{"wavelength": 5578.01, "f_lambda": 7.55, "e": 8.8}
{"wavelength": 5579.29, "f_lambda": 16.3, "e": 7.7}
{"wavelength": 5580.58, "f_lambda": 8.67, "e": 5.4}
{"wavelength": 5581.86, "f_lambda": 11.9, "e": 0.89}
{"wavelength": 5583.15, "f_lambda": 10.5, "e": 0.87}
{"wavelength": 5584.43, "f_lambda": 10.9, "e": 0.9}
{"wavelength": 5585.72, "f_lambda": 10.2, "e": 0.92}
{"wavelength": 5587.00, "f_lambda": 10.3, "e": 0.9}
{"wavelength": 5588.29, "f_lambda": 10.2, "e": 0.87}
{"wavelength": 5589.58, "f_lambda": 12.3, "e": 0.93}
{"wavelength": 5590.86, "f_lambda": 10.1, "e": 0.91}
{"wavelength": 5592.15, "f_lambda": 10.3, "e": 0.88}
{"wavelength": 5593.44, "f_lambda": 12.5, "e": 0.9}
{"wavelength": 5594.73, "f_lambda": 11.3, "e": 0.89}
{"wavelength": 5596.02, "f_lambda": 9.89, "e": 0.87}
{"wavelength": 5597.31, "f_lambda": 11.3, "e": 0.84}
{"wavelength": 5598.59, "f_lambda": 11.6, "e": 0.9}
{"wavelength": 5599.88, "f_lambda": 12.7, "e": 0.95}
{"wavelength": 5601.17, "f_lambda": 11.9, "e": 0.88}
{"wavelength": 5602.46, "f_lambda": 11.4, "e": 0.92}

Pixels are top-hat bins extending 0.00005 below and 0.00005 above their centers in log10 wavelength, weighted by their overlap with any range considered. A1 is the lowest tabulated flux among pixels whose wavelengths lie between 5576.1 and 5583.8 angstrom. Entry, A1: 7.55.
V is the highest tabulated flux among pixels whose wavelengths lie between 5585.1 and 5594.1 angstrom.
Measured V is 12.5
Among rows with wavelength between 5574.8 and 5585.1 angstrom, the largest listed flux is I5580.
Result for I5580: 16.3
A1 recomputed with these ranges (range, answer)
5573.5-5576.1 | 10.9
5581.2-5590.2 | 10.2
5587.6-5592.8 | 10.1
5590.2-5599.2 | 9.89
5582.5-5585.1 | 10.5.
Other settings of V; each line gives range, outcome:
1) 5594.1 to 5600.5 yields 12.7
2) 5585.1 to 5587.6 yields 10.3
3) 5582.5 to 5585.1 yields 10.9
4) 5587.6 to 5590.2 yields 12.3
